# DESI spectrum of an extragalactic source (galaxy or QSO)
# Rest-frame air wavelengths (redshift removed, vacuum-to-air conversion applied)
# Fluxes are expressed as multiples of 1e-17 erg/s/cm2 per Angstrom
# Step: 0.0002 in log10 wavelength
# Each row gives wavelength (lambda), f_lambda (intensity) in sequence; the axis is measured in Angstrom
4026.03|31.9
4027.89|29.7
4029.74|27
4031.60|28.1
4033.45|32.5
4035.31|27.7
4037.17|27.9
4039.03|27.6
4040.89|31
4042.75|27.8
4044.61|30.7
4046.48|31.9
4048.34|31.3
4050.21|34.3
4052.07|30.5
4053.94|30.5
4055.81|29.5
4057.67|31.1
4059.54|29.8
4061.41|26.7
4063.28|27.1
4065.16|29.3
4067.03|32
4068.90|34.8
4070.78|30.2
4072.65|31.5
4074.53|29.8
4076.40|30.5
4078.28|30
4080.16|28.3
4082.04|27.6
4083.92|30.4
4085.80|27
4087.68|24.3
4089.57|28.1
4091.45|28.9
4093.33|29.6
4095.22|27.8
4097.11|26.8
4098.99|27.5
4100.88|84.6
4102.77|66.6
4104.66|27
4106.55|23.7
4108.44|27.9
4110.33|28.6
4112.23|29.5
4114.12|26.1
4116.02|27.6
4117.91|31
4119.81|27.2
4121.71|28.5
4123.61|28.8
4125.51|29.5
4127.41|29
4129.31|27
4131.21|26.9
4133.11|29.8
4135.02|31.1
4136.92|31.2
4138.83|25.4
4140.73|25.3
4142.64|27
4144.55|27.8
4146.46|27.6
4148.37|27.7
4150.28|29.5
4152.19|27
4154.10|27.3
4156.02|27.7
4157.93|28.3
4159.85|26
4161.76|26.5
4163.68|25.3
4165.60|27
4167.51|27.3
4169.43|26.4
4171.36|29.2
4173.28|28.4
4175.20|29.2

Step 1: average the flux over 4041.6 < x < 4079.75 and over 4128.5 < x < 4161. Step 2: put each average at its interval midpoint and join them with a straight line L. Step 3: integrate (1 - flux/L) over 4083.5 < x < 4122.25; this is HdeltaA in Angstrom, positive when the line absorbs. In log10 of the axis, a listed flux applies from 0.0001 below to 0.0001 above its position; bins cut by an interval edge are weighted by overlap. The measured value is -4.4 Angstrom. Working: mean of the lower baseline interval 30.4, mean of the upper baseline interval 27.8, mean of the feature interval 32.4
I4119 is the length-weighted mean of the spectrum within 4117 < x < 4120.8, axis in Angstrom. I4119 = 29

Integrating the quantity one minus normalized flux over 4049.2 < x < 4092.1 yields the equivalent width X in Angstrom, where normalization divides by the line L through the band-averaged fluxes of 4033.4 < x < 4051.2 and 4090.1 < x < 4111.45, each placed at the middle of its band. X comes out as 4.3 Angstrom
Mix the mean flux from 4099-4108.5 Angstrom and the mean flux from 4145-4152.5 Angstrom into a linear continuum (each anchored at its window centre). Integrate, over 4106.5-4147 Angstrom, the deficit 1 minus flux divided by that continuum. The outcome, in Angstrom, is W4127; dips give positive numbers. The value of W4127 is 9.0 Angstrom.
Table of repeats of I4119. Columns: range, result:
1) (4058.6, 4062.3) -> 28.3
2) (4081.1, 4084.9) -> 29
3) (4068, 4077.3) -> 31.4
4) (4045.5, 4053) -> 32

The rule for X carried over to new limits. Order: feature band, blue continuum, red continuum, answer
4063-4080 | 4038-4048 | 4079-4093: -1.2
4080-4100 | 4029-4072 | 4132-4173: 0.7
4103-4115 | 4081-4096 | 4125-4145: -0.6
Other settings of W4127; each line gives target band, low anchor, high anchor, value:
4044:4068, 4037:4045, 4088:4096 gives -1.3 Angstrom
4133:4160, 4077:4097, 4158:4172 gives -0.7 Angstrom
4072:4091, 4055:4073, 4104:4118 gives 0.3 Angstrom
